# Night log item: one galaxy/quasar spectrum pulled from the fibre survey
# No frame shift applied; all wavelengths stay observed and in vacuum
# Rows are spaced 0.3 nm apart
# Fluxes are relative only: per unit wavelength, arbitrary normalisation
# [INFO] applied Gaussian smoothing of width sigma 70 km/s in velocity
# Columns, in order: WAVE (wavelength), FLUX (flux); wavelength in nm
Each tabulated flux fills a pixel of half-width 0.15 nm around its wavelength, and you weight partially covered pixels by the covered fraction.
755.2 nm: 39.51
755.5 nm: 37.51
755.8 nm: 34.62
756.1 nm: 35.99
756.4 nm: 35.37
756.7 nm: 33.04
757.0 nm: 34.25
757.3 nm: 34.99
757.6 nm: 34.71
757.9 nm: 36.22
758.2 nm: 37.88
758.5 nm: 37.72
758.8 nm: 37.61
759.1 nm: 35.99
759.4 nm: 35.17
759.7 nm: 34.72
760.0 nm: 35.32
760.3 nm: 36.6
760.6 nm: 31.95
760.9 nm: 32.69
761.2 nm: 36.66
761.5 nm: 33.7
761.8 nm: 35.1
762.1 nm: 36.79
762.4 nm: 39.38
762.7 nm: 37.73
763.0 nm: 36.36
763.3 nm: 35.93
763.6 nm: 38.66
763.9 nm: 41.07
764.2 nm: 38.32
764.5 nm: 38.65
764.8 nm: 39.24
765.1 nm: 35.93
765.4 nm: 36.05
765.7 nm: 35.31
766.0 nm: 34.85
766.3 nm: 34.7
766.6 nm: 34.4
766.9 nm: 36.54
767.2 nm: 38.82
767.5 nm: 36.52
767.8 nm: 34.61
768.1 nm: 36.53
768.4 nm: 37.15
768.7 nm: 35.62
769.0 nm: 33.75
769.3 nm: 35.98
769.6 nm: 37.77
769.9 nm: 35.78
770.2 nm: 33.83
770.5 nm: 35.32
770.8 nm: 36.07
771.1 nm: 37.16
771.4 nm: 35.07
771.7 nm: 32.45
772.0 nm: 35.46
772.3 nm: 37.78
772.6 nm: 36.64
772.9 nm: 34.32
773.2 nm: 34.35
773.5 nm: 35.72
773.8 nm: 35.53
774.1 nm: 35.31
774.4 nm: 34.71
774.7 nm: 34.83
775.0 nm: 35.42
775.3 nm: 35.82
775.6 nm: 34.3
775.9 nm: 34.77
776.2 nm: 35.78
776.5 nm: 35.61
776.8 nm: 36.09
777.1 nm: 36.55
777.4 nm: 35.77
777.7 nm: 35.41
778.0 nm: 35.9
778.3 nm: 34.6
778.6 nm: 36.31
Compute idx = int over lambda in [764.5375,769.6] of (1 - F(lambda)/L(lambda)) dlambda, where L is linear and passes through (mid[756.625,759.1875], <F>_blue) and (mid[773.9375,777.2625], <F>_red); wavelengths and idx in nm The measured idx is -0.07 nm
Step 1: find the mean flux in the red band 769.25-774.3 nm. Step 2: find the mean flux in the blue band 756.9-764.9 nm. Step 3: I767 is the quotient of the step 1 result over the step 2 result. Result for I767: 0.98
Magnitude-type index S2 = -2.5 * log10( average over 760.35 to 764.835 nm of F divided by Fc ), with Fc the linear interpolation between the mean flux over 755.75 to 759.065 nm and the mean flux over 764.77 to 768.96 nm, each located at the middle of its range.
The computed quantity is -0.03 mag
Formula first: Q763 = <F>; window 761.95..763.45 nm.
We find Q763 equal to 37.2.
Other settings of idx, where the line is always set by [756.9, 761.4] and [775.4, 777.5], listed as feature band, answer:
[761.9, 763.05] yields -0.07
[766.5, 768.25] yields -0.04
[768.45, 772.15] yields 0.01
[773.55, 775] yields 0.02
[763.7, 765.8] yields -0.14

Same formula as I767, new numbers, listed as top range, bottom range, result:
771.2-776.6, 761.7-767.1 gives 0.95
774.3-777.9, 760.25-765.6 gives 0.97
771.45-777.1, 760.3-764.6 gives 0.96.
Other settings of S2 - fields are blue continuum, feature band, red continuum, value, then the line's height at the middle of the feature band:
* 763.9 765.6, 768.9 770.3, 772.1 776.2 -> 0.03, 36.6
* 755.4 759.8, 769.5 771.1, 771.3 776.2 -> -0.02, 35.3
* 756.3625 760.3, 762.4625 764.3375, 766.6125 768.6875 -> -0.06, 36.1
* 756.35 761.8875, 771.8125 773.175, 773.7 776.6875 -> -0.02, 35.2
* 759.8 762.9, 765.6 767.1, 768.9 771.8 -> 0.01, 35.5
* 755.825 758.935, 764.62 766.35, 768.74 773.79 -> -0.02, 35.6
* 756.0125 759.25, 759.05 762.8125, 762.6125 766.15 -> 0.03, 36.5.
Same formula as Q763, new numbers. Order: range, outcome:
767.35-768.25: 35.9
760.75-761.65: 34.4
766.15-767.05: 35.2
